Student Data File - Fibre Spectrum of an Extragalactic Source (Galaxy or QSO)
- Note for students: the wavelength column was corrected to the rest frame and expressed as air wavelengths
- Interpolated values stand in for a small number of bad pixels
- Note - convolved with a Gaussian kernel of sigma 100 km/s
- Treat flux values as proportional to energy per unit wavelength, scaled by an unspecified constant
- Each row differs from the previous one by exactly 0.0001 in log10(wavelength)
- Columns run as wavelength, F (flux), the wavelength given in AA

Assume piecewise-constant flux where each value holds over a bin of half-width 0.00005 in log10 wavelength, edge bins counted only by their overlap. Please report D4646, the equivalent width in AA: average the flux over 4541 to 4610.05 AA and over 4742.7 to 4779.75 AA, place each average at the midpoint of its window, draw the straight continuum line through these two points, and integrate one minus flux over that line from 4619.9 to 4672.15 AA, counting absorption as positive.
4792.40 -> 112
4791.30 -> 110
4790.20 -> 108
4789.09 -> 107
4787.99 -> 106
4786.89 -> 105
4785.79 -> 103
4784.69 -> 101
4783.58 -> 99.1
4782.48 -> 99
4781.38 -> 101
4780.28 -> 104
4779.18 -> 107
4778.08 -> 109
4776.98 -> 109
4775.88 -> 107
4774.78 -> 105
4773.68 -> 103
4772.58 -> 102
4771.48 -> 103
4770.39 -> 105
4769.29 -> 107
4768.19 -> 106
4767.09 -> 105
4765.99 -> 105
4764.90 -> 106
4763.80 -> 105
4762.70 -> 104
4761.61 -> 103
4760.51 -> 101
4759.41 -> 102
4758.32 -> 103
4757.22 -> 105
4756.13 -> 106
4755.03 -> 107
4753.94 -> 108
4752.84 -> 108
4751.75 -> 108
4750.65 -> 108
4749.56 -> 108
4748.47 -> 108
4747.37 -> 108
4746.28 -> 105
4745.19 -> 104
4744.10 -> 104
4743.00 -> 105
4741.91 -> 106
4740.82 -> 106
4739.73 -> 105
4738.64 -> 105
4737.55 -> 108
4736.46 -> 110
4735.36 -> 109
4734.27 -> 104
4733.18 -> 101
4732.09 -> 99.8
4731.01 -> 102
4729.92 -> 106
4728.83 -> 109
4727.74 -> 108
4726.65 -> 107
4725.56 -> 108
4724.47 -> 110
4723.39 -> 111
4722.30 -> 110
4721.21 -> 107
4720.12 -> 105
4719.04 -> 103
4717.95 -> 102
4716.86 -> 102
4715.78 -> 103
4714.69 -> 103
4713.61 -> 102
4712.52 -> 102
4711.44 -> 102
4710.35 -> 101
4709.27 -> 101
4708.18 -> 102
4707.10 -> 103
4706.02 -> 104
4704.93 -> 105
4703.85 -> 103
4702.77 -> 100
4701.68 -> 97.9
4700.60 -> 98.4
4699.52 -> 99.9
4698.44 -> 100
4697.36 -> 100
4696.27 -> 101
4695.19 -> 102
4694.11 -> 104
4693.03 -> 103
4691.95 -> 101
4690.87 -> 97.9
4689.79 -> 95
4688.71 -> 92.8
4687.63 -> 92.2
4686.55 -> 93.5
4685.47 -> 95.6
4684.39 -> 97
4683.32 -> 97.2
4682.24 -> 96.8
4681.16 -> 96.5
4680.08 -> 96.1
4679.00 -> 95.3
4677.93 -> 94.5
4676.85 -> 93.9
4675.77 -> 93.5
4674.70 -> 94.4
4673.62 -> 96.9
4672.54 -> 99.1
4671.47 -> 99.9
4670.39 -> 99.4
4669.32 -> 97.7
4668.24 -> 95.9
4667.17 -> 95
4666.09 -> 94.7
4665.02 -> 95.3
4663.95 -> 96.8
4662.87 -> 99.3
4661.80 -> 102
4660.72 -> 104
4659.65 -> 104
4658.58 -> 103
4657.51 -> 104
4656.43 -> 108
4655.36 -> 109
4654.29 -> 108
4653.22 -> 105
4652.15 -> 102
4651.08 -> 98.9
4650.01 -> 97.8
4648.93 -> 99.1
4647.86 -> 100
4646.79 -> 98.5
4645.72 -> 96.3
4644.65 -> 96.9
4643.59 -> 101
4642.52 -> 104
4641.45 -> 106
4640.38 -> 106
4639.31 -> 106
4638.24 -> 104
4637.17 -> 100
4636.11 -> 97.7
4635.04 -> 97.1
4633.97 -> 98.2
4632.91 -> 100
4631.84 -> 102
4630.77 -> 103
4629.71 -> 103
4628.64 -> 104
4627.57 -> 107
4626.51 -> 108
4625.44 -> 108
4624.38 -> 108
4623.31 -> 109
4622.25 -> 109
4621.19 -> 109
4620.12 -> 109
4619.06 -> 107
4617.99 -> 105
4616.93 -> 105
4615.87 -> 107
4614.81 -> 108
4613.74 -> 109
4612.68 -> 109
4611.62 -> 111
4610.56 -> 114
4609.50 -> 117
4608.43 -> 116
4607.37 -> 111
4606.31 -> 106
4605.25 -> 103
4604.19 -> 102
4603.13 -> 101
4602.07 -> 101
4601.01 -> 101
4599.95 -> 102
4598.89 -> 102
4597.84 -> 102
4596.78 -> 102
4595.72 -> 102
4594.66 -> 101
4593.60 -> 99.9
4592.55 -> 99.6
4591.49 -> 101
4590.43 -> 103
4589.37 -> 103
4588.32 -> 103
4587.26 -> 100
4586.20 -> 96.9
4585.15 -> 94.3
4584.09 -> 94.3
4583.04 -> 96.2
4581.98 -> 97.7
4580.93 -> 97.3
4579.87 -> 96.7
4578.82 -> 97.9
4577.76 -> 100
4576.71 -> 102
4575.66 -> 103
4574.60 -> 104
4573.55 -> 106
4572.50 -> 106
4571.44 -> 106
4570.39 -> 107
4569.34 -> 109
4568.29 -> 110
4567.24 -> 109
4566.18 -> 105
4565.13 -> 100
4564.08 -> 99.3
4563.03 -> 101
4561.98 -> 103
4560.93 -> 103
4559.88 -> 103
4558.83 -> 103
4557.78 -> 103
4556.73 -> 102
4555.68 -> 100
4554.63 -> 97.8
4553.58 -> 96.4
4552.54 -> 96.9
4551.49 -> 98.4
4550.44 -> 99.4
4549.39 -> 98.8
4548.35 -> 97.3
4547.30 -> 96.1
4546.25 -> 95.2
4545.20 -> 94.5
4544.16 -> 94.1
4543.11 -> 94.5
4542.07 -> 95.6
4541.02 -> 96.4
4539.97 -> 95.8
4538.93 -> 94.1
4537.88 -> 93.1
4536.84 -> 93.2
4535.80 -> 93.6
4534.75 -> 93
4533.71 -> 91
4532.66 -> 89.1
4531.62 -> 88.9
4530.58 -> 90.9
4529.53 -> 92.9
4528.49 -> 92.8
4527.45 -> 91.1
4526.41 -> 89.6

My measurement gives 0.4 AA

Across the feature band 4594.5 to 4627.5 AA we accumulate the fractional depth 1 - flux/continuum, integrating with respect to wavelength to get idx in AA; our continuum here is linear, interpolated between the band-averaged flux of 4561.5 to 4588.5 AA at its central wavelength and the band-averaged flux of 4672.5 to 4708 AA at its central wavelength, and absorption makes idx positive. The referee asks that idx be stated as -2.0 AA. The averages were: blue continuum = 102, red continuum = 98.2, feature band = 107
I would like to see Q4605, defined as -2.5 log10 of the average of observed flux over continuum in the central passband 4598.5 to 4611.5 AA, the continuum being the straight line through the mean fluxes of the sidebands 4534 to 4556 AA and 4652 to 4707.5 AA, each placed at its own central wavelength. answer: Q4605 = -0.10 mag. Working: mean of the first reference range 95.9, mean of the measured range 106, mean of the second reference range 99.3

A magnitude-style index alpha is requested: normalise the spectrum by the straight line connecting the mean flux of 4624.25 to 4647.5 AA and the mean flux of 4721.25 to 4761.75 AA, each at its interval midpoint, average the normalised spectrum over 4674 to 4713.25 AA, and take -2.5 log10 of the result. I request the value 0.062 mag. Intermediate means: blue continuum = 102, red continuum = 106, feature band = 98.7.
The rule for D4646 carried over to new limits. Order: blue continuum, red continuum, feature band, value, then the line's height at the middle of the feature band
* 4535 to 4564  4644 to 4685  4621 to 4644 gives -1.25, 98.7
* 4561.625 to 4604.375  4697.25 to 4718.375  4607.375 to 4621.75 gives -1.15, 102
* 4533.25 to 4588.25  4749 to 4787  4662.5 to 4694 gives 1.81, 102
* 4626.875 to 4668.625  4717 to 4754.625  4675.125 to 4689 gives 1.11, 103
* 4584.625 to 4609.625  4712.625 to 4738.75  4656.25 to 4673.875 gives 0.78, 104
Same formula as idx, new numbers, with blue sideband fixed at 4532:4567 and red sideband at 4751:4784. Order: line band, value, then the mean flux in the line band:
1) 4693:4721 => 0.2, 102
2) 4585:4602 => -0.3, 101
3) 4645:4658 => -0.2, 102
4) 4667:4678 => 0.6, 96.5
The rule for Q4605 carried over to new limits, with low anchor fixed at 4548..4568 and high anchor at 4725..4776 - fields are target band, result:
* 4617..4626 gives -0.055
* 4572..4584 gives 0.011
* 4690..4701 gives 0.038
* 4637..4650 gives 0.018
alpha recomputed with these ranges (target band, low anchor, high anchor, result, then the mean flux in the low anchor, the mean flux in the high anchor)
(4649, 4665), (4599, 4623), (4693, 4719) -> 0.02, 107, 102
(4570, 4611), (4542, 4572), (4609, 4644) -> 0.01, 101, 106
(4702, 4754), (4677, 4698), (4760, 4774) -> -0.04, 97.4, 104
